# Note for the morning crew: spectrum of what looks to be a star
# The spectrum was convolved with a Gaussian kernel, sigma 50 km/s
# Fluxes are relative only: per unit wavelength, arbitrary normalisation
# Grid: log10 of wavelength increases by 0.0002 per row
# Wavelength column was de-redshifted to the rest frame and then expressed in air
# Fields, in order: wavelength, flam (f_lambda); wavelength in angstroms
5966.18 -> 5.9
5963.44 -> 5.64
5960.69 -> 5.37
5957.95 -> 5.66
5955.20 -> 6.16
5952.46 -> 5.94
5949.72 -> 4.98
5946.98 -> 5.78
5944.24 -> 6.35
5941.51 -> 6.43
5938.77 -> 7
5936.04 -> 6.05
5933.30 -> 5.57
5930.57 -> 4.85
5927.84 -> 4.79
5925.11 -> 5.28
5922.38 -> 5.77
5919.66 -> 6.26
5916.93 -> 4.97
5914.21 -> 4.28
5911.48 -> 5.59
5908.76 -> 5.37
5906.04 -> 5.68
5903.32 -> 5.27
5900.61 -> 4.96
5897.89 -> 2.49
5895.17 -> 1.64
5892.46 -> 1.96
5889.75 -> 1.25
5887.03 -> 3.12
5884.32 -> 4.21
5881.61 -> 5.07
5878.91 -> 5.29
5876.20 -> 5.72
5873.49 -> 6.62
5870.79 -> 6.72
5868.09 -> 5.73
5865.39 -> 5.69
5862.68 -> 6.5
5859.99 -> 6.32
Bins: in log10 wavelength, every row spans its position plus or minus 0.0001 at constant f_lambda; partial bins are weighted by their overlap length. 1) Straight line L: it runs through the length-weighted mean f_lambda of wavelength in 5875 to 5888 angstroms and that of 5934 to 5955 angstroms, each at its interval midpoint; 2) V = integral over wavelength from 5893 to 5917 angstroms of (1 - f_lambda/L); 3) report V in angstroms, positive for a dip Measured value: 4.1 angstroms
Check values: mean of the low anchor 4.72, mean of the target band 4.36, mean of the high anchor 6.06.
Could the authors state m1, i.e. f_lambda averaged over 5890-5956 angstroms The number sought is 5.07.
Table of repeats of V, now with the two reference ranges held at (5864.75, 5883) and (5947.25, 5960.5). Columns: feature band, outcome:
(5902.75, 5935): 2.4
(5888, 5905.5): 8.2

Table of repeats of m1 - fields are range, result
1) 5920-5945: 5.8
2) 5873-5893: 4.14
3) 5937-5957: 6.08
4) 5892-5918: 4.29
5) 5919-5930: 5.43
